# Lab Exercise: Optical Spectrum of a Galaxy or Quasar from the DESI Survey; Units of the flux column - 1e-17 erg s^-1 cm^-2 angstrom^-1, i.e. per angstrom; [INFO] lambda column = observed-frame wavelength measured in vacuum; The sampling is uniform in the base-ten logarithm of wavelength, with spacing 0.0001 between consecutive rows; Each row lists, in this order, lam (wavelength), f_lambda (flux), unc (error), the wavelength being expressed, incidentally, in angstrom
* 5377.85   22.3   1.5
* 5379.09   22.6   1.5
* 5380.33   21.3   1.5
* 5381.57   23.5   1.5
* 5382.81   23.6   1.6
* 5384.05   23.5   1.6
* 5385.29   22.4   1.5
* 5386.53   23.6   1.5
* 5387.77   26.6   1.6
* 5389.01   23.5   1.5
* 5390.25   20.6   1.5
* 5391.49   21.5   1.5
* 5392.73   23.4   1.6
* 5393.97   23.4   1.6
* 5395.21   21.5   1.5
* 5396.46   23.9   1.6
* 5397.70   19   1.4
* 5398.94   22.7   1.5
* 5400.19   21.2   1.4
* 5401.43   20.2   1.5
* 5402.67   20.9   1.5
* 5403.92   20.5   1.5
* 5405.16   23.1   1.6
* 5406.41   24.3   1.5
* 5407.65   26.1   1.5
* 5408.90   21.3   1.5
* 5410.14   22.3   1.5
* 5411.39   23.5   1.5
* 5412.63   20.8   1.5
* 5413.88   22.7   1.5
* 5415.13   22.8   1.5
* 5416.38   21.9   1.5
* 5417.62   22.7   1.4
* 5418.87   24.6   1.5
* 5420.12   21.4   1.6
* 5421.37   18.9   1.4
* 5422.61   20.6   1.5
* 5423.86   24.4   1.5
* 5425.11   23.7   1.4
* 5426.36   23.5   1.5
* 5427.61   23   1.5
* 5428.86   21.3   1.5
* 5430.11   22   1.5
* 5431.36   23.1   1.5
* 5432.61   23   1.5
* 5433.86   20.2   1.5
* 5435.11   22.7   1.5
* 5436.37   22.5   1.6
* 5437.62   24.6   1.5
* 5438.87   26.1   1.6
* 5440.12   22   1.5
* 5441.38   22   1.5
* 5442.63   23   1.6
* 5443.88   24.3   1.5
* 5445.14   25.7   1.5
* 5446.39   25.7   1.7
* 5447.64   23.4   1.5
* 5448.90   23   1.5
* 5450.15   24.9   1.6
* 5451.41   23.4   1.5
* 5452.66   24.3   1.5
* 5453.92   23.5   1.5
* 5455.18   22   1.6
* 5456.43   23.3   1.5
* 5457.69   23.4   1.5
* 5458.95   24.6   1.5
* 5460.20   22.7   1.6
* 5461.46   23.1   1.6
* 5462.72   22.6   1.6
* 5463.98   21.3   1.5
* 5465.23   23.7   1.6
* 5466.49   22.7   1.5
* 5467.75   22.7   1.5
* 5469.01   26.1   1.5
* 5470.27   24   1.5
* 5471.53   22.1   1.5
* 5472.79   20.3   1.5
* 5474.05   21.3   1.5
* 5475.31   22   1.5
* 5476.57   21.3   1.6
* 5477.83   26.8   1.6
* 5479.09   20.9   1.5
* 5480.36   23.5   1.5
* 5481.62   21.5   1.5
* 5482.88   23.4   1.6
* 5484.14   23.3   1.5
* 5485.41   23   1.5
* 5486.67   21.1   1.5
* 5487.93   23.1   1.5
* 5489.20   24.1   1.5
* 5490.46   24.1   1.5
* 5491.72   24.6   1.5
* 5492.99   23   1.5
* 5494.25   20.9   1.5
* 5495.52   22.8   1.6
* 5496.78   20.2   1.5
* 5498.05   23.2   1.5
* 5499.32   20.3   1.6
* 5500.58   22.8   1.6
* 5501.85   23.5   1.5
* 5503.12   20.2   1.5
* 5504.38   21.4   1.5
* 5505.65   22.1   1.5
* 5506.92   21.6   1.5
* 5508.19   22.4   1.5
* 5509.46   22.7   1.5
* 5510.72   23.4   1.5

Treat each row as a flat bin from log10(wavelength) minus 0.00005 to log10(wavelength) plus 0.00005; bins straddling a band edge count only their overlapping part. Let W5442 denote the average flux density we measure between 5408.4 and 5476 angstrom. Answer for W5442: 22.9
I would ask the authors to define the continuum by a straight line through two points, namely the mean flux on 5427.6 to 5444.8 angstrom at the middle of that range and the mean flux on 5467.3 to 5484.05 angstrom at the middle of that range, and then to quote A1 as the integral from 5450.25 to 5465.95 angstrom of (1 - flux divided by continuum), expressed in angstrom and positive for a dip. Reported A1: -0.3 angstrom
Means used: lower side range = 22.9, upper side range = 22.8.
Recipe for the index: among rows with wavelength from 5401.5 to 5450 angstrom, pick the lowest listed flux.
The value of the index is 18.9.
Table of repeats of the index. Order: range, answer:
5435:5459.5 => 22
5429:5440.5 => 20.2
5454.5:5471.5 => 21.3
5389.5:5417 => 19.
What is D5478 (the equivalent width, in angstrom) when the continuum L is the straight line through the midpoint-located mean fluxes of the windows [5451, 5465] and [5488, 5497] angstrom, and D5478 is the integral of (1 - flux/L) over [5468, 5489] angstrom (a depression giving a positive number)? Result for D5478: 0.2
